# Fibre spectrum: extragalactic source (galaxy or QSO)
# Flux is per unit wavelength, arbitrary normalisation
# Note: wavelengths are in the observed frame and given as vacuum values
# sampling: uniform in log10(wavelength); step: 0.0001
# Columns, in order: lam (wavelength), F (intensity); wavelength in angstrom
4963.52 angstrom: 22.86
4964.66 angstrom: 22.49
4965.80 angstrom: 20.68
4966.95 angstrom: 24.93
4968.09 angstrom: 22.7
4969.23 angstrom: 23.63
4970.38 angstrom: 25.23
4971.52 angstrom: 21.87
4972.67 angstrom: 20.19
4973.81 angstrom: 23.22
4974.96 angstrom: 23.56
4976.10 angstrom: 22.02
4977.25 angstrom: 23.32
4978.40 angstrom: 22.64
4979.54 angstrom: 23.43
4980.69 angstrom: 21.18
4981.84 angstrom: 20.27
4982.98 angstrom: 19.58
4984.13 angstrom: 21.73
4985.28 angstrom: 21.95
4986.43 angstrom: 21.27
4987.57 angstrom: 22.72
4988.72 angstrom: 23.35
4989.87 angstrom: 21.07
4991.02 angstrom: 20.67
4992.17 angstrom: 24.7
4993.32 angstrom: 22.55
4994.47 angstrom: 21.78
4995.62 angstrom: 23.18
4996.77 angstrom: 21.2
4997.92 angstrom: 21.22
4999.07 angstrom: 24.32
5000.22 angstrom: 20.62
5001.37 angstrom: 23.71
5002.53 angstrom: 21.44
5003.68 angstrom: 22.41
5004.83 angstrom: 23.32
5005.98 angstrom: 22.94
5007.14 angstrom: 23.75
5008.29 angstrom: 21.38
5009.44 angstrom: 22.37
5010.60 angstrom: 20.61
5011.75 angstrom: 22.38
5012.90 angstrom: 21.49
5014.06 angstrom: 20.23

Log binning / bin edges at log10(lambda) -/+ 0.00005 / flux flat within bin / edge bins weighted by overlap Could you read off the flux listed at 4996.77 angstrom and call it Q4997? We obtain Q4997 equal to 21.2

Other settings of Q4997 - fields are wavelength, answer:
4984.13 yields 21.73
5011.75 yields 22.38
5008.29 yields 21.38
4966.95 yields 24.93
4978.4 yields 22.64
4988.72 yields 23.35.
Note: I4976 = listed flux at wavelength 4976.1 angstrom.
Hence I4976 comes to 22.02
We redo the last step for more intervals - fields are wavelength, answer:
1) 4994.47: 21.78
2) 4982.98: 19.58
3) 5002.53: 21.44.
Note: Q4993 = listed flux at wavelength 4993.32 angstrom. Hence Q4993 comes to 22.55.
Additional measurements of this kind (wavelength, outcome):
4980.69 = 21.18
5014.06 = 20.23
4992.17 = 24.7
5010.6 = 20.61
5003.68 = 22.41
